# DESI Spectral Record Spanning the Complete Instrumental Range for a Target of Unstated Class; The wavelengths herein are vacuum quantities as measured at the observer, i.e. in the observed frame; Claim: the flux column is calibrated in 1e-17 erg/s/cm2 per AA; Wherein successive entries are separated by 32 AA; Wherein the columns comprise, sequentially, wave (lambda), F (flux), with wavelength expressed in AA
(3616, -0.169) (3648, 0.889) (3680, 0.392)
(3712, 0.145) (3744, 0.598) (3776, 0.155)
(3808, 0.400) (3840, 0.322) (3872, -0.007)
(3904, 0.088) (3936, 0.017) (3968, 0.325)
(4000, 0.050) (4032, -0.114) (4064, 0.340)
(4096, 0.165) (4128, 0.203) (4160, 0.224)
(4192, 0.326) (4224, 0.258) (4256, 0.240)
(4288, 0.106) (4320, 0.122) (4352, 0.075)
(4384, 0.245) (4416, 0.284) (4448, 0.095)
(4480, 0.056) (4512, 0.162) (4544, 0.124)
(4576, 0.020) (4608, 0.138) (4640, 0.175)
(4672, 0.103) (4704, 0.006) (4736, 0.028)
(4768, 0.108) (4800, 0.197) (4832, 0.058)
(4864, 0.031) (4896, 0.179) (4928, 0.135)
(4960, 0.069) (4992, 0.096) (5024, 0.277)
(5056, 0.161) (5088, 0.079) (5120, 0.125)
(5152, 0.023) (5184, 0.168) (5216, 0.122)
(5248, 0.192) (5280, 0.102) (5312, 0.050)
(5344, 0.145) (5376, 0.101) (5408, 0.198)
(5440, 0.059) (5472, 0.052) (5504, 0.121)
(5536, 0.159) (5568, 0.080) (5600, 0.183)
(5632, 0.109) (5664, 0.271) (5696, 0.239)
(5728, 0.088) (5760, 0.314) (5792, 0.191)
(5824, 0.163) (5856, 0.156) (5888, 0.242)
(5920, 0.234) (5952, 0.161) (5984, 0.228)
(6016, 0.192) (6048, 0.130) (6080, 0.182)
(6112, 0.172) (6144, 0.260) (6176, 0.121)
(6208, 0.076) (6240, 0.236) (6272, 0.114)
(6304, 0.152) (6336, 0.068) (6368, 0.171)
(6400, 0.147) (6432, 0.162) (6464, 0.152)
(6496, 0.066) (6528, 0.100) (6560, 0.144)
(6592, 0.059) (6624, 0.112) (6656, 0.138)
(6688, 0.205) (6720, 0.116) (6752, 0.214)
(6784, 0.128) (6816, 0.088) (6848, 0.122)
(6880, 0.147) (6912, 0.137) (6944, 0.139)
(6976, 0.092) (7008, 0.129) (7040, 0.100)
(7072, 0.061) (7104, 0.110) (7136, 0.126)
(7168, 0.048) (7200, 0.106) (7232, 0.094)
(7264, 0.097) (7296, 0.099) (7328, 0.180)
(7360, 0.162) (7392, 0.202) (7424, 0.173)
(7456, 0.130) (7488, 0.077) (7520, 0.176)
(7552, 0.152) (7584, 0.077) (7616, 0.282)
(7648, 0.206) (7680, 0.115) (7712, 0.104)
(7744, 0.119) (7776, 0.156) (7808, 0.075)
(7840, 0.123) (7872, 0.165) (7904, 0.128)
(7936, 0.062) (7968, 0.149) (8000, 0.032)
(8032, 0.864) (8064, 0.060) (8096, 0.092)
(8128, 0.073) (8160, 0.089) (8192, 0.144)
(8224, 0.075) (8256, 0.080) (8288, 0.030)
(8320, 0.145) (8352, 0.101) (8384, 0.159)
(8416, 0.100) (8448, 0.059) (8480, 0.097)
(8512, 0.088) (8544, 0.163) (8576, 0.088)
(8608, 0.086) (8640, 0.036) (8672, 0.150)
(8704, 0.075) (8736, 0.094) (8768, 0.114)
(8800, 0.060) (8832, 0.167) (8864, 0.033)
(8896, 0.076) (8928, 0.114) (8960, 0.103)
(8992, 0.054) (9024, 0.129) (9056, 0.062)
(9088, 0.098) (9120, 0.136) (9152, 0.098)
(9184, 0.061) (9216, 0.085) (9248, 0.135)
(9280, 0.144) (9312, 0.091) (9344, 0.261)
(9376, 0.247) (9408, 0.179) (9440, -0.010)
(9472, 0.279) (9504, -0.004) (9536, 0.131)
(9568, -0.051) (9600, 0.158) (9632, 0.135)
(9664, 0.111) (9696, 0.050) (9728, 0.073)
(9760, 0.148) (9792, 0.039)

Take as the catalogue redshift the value 1.15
